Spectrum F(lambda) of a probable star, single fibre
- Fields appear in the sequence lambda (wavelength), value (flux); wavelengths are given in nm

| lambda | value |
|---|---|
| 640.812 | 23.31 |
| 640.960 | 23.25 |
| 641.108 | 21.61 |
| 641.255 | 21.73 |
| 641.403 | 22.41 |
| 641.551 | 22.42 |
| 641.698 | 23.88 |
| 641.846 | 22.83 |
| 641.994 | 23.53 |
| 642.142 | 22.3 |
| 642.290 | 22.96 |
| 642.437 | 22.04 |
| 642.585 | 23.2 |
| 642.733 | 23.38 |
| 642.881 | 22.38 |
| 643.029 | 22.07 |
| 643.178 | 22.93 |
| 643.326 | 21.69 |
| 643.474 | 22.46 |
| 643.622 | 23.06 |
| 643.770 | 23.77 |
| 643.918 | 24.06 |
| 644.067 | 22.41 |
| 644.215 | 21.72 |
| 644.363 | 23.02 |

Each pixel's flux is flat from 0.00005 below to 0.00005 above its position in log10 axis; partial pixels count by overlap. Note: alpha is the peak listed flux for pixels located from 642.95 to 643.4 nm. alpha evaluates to 22.93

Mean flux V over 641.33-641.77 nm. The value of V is 22.9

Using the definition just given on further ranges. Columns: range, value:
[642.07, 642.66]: 22.7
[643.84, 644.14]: 23.2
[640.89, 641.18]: 22.4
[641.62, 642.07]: 23.4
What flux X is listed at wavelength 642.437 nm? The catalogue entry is 22.04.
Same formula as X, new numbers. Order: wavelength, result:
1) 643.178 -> 22.93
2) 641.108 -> 21.61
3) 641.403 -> 22.41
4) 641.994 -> 23.53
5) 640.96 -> 23.25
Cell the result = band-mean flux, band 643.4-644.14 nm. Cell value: 23.2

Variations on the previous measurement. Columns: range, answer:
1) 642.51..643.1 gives 22.8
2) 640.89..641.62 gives 22.3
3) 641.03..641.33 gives 21.7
